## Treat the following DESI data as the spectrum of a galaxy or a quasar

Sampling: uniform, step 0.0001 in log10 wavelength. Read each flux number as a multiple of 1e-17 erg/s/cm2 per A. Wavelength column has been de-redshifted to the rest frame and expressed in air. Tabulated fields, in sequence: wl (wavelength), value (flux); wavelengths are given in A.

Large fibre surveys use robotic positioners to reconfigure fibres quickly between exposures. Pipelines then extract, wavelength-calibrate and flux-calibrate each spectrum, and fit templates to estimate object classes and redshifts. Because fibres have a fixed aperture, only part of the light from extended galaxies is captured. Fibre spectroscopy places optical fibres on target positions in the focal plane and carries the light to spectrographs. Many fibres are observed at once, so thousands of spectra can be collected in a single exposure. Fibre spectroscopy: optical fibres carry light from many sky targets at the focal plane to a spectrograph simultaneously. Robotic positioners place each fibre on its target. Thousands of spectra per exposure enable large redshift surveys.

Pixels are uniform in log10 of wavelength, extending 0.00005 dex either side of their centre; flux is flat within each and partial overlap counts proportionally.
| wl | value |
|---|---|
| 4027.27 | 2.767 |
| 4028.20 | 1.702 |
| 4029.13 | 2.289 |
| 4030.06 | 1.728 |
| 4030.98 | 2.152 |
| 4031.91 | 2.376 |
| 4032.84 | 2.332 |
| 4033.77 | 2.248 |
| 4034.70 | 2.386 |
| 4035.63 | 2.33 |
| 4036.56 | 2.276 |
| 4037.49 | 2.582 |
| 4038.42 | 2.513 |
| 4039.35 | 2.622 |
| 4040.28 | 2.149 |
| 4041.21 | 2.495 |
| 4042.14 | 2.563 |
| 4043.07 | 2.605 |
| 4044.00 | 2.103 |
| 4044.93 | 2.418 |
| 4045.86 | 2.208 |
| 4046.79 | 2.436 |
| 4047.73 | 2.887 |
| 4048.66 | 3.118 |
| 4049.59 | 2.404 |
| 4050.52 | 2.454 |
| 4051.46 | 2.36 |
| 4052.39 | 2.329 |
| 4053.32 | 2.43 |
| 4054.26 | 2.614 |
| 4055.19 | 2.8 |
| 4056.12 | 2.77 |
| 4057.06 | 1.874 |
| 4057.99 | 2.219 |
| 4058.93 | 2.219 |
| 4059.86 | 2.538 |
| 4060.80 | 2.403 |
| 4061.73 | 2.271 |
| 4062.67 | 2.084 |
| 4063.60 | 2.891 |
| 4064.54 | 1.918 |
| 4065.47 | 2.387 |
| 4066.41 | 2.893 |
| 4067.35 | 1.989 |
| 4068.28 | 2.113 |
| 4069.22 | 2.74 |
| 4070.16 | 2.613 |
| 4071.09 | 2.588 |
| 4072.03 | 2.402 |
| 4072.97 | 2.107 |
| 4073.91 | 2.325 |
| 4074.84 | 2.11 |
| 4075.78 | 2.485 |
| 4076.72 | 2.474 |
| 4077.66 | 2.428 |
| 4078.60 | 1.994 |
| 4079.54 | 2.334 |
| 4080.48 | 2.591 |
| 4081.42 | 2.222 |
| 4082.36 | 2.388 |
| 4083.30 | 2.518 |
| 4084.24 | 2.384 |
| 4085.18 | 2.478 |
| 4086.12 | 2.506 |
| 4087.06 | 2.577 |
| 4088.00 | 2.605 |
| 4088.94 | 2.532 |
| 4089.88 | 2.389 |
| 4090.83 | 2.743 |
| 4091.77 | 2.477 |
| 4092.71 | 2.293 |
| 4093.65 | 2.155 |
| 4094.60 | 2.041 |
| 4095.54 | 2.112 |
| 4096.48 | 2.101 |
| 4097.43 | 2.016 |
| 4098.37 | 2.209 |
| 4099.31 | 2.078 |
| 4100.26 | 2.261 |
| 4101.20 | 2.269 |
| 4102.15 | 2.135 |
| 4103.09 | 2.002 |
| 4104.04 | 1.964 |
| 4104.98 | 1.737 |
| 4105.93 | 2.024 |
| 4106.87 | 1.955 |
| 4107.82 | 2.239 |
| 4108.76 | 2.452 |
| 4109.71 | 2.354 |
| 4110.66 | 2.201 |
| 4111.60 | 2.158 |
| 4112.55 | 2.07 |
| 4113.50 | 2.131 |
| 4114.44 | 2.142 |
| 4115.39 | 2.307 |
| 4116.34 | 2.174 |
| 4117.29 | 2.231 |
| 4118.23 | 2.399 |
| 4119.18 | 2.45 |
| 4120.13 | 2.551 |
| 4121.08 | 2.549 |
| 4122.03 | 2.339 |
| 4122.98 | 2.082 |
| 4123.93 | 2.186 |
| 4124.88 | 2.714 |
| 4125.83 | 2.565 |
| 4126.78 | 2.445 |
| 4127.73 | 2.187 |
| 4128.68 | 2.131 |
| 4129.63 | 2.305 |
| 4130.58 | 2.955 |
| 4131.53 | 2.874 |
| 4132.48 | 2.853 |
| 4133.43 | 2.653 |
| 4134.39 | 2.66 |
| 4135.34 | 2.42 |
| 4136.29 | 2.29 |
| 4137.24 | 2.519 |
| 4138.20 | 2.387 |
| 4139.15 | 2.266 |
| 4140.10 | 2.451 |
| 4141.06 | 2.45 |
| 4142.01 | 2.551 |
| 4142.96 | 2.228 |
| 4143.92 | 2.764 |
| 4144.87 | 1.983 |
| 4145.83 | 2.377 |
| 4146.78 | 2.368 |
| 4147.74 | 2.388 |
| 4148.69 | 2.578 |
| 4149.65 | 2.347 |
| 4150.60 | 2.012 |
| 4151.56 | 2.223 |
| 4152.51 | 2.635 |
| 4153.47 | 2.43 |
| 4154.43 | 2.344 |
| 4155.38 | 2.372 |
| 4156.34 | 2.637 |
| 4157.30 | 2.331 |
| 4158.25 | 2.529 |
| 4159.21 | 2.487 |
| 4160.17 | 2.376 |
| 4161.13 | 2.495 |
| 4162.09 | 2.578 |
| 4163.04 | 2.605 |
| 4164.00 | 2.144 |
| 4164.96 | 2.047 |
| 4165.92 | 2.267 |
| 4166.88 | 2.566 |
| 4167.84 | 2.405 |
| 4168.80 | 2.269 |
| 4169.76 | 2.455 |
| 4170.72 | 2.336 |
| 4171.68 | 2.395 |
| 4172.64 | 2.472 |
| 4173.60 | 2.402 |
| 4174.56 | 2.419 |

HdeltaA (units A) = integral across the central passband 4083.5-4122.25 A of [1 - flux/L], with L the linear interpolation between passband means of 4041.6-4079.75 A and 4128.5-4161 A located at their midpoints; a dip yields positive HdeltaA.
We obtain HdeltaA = 2.7 A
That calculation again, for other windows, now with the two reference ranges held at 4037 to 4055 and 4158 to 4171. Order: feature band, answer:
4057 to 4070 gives 0.7 A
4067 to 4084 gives 0.8 A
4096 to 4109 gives 1.9 A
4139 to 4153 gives 0.2 A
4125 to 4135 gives -0.6 A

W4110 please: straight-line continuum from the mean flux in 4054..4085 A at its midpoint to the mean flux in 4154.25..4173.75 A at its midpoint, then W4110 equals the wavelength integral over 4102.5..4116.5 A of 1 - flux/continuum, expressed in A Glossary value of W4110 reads 1.6 A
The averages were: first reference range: 2.38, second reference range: 2.41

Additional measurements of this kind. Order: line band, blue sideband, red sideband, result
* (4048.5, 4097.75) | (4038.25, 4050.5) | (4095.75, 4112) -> -1.5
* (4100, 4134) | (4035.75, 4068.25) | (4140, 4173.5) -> 1.4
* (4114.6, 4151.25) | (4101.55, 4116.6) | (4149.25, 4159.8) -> -2.4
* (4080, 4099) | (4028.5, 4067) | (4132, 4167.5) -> 0.4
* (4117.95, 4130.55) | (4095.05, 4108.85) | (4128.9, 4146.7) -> -0.3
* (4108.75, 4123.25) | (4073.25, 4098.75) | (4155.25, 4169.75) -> 0.5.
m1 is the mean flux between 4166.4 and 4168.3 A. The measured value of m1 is 2.49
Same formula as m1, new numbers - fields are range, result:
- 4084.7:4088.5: 2.54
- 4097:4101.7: 2.17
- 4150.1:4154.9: 2.33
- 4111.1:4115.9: 2.16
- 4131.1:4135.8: 2.69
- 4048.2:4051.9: 2.58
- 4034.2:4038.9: 2.42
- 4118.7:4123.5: 2.39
